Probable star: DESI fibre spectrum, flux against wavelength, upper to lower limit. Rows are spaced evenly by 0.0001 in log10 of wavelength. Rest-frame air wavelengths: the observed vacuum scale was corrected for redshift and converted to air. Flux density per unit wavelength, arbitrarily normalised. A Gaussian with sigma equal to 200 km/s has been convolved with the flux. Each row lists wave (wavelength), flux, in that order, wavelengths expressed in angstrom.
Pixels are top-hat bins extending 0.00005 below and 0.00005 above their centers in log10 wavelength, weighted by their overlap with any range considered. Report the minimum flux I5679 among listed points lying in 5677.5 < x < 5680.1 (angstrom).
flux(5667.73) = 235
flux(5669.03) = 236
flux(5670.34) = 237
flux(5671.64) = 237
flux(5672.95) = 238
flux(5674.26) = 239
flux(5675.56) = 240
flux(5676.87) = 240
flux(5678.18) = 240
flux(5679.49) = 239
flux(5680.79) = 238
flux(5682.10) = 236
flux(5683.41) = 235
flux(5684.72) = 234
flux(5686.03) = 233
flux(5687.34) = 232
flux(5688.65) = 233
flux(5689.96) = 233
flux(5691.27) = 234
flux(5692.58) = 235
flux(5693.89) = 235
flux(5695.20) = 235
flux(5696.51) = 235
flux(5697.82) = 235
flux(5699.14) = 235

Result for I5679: 239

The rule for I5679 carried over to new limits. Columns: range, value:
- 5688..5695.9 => 233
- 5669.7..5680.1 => 237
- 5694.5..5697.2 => 235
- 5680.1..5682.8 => 236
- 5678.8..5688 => 232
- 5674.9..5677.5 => 240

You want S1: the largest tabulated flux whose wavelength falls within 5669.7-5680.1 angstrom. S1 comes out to 240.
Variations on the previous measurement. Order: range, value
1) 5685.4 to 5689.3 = 233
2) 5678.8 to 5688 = 239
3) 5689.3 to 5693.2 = 235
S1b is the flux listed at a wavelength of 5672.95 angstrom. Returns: 238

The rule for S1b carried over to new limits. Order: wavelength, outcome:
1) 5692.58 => 235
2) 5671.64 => 237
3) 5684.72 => 234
